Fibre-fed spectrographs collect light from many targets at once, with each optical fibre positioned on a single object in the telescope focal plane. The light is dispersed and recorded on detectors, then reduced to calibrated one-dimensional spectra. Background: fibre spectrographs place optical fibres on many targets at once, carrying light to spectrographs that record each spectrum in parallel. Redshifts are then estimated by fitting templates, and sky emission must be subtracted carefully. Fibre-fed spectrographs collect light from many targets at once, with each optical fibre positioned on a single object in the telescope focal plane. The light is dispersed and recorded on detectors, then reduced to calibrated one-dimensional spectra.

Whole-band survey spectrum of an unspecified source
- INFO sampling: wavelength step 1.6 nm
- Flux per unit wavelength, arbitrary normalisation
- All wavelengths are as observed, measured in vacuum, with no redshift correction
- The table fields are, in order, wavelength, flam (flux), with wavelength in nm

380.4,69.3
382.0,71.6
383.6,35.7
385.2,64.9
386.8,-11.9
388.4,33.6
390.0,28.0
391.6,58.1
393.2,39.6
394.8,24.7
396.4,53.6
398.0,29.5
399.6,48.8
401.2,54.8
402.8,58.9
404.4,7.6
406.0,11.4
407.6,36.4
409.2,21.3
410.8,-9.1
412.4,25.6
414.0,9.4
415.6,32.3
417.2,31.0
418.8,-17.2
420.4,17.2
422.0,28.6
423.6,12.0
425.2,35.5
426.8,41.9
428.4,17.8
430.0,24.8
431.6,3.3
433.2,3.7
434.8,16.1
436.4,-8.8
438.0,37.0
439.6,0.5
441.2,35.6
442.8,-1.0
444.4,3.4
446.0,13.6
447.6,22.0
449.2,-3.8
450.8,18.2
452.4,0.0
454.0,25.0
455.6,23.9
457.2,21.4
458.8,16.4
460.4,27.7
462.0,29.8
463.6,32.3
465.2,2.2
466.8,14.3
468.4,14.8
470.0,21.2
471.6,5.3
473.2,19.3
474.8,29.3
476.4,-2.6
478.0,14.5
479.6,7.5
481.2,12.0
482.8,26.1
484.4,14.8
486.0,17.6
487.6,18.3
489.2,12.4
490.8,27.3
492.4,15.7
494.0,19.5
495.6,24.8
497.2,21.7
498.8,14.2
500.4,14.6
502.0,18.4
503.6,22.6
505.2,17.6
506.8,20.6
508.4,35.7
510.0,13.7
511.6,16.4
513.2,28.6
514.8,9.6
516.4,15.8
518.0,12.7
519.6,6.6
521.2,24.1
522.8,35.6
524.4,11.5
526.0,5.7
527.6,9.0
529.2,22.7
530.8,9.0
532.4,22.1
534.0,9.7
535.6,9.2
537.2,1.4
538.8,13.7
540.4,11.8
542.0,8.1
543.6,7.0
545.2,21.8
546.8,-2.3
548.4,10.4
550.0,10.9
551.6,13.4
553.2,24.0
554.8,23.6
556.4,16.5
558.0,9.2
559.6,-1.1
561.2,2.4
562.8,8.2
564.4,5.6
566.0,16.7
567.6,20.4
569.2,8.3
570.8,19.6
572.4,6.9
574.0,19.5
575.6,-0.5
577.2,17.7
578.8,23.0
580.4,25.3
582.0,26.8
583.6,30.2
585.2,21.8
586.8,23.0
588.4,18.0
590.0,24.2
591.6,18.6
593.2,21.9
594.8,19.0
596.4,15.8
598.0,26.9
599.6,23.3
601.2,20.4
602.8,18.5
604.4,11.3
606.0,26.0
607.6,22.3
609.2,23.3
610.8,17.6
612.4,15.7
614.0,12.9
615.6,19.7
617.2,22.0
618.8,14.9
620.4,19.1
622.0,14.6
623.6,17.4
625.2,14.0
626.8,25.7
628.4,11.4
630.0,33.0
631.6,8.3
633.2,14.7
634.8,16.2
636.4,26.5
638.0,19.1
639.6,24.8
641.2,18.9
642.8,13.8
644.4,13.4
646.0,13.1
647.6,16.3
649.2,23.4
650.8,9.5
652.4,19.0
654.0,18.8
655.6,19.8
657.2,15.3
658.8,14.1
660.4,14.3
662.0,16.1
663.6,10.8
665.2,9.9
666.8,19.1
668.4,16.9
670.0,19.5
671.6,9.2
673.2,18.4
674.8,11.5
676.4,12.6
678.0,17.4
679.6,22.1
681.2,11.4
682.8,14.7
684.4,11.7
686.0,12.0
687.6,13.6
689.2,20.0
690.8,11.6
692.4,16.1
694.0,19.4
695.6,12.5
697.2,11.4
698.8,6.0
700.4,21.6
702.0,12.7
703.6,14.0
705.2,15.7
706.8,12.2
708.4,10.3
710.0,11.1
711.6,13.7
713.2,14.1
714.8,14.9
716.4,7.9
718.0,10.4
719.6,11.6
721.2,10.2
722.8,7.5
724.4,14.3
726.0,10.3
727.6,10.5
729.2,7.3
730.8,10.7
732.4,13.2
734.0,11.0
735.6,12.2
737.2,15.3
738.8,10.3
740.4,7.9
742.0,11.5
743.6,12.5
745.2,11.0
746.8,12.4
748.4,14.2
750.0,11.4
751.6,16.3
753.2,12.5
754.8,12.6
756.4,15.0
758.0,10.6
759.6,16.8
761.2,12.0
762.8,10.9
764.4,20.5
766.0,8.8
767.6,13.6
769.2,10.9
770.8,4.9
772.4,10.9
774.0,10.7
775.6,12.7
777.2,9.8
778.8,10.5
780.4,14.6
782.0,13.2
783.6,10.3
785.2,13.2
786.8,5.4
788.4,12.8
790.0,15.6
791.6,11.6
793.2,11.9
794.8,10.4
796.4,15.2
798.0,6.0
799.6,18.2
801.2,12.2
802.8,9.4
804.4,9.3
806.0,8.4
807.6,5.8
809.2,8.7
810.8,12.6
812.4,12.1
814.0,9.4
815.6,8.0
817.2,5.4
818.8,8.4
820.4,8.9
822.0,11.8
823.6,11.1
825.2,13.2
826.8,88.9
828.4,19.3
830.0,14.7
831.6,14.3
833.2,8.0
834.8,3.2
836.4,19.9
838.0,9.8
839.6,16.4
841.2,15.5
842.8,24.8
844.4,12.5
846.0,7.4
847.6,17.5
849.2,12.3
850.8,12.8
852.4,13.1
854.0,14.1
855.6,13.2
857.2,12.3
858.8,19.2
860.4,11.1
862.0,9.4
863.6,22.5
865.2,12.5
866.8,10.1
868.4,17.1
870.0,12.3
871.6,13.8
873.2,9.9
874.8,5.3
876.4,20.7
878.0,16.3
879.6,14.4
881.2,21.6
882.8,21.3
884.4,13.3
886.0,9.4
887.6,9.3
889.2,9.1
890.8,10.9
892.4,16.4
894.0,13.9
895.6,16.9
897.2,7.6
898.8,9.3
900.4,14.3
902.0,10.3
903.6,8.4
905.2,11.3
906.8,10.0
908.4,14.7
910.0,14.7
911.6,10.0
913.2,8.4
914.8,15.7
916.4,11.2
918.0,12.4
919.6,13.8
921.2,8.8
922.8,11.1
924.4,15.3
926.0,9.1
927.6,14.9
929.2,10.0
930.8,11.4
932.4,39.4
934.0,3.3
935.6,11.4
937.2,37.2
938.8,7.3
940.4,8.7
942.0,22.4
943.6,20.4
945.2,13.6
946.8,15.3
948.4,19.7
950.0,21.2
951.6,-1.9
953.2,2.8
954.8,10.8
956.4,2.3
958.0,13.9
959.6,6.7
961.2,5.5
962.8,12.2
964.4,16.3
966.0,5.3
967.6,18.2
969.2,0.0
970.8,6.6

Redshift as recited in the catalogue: 1.218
